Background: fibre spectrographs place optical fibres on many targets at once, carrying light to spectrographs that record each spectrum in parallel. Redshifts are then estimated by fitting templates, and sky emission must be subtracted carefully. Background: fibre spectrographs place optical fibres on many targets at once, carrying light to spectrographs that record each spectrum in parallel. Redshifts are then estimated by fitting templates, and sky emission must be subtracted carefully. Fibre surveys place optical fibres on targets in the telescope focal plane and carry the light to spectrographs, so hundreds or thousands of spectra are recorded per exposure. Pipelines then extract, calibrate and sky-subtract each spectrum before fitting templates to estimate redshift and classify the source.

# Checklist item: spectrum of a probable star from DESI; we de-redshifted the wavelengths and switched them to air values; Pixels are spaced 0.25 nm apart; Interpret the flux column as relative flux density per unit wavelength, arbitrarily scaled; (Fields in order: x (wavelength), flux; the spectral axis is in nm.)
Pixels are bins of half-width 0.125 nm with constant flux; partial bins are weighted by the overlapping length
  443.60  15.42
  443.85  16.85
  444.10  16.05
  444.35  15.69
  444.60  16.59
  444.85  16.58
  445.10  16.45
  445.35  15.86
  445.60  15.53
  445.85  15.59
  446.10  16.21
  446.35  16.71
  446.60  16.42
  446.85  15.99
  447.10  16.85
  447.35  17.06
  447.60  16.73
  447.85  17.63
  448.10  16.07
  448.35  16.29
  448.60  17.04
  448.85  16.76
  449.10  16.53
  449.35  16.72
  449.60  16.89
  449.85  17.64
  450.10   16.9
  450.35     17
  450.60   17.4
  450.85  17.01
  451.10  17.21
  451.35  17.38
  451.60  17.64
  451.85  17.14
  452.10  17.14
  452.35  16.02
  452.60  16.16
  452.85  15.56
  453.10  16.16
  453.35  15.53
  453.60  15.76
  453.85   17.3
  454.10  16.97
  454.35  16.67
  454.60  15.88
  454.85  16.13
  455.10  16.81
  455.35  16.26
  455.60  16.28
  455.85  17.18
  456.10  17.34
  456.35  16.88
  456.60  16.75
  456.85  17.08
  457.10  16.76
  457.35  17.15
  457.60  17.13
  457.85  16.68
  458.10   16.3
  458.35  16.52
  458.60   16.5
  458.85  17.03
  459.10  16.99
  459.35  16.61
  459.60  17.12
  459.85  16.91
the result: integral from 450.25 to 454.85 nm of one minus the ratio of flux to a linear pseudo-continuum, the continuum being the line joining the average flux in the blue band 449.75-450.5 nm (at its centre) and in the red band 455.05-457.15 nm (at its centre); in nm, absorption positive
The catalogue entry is 0.10 nm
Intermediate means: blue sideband 17.2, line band 16.6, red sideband 16.8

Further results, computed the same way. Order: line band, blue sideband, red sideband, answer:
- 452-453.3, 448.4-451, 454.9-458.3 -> 0.06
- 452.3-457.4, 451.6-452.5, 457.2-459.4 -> 0.10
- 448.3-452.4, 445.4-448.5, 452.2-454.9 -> -0.18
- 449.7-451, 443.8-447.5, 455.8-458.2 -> -0.05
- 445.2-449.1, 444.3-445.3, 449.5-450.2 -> 0.06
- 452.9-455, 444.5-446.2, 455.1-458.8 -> 0.04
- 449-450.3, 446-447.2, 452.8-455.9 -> -0.04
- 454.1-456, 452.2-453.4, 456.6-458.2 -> -0.01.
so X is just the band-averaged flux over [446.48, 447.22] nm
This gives 16.4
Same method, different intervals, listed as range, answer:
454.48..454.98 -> 16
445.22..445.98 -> 15.7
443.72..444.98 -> 16.3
